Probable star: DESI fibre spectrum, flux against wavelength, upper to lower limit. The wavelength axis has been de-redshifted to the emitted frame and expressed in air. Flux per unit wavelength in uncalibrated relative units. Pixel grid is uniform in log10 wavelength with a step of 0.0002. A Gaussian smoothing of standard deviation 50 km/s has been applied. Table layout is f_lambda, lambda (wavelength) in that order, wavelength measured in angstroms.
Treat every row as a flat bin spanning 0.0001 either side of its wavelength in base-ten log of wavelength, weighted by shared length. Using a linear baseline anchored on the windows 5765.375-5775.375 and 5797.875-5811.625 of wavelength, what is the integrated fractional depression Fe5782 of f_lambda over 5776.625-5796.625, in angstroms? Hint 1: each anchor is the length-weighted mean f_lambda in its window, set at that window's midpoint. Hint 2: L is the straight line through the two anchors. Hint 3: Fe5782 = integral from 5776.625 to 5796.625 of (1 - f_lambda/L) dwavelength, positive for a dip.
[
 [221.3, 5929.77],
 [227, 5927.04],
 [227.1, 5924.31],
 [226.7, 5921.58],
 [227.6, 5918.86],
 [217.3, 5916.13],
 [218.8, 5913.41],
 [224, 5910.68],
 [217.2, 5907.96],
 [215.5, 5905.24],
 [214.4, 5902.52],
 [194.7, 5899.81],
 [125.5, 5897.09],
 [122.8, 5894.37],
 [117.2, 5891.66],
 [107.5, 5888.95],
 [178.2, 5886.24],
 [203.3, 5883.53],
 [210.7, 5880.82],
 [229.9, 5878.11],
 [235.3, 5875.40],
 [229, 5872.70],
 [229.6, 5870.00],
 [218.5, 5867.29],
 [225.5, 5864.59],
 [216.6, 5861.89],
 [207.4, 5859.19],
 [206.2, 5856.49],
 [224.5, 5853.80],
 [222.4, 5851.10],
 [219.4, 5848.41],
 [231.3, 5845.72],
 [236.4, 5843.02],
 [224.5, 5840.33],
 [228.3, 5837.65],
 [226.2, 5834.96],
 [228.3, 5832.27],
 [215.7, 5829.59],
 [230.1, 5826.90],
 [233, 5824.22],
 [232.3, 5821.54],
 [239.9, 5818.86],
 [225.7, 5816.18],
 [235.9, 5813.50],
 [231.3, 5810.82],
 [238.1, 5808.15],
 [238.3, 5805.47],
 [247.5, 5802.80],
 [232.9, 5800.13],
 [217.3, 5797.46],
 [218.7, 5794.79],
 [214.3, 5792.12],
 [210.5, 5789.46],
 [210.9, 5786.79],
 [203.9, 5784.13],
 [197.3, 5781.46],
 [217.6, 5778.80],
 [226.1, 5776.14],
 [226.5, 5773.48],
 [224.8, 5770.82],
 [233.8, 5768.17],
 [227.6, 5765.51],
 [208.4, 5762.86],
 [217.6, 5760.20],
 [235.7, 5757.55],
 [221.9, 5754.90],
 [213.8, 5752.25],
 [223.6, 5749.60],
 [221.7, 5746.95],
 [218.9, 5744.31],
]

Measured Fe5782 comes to 1.8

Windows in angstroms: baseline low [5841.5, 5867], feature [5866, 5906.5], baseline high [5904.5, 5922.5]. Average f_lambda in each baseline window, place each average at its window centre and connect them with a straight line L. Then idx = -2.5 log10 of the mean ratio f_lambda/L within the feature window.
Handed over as 0.17 mag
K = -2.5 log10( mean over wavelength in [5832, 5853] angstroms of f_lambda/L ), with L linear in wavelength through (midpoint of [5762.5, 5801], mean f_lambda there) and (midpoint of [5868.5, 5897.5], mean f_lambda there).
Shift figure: -0.15 mag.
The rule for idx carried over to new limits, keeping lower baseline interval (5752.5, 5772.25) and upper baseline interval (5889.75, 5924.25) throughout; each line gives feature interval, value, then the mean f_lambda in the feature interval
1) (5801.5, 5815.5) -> -0.11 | 238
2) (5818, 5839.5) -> -0.09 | 229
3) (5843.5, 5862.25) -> -0.07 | 219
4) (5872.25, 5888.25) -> -0.05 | 209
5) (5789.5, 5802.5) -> -0.03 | 222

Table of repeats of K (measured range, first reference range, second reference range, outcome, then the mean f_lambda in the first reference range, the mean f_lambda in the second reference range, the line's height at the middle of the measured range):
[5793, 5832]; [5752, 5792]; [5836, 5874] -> -0.05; 218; 223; 221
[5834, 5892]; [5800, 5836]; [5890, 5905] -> -0.11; 233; 159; 191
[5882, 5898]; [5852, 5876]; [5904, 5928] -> 0.47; 221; 222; 222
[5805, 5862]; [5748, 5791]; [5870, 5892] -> -0.11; 219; 195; 205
